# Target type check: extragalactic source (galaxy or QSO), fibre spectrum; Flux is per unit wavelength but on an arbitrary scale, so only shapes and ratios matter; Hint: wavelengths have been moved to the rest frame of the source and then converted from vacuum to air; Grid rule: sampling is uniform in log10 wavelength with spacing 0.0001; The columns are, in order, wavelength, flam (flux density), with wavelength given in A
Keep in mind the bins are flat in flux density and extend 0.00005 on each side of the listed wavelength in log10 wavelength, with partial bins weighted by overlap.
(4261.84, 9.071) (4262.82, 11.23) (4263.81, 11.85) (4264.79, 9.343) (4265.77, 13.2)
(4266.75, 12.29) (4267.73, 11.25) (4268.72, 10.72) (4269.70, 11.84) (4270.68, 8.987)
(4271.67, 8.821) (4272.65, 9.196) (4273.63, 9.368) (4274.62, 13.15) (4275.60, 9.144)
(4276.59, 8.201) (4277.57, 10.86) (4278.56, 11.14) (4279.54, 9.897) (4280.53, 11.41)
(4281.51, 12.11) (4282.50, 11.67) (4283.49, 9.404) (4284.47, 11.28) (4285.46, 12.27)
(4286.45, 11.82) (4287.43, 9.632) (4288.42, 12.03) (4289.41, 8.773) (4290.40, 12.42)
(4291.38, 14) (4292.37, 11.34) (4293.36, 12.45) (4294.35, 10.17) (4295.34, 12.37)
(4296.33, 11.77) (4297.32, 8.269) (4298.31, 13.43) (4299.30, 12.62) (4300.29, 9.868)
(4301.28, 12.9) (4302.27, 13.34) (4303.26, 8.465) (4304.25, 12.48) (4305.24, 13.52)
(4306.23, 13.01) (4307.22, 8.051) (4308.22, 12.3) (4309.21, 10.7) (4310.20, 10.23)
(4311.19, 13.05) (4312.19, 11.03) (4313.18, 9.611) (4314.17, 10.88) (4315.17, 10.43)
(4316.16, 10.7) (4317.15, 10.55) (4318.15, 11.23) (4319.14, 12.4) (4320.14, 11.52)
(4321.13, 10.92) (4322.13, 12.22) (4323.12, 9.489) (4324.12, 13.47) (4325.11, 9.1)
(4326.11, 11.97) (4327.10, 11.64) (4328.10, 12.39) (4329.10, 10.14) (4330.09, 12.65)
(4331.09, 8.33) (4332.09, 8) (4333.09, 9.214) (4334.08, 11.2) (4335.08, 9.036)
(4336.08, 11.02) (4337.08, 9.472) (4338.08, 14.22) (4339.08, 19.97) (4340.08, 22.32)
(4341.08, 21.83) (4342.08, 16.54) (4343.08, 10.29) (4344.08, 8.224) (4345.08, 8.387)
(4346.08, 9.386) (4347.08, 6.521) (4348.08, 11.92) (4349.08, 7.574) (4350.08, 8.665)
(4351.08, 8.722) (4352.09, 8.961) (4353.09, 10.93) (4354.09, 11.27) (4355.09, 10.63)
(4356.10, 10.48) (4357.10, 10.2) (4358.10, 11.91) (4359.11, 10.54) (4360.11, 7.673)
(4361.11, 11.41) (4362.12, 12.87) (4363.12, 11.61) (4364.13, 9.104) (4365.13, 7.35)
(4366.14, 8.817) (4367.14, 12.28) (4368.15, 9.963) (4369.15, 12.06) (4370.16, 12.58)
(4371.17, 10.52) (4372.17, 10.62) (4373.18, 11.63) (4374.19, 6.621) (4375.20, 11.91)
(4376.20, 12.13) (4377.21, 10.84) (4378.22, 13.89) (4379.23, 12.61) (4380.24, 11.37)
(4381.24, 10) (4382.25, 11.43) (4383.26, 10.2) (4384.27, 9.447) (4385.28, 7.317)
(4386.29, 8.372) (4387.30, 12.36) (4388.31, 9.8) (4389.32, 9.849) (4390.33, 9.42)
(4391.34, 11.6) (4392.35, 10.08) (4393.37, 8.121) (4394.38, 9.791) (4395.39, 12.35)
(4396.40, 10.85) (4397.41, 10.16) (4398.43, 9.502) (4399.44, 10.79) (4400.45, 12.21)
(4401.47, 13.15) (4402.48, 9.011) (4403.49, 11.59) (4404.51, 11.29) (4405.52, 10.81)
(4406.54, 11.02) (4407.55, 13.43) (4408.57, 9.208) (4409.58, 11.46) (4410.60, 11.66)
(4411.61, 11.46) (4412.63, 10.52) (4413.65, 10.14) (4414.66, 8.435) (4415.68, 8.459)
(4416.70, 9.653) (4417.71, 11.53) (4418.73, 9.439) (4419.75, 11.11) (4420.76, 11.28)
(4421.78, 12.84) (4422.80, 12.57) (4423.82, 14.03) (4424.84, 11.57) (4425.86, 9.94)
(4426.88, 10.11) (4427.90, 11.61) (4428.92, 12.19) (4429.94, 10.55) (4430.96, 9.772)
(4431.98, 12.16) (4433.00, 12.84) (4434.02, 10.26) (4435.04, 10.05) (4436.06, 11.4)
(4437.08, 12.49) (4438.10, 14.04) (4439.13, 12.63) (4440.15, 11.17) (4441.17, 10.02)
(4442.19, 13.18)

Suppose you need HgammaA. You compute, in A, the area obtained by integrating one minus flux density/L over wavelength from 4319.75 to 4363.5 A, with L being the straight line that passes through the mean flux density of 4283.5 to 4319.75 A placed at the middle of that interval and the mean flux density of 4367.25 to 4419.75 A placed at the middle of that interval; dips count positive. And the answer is -0.8 A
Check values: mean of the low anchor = 11.3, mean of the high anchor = 10.7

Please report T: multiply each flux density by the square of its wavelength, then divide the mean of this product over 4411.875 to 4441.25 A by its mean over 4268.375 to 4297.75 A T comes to 1.10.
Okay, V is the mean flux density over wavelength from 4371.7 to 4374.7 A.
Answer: 9.59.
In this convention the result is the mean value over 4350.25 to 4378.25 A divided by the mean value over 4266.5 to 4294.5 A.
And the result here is 0.97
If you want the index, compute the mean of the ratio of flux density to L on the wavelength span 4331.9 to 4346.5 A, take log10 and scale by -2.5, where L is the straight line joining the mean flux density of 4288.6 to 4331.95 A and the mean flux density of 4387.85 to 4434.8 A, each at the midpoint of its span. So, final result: -0.14 mag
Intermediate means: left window 11.3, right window 10.9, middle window 12.7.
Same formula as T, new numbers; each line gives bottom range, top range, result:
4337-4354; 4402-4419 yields 0.90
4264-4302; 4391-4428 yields 1.04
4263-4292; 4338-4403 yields 1.05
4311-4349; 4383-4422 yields 0.94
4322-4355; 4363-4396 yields 0.94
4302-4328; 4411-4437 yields 1.03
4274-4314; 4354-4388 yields 0.98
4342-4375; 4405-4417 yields 1.07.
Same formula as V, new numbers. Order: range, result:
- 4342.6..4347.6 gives 8.57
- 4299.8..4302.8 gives 12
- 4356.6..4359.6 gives 10.9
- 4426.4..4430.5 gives 11.1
